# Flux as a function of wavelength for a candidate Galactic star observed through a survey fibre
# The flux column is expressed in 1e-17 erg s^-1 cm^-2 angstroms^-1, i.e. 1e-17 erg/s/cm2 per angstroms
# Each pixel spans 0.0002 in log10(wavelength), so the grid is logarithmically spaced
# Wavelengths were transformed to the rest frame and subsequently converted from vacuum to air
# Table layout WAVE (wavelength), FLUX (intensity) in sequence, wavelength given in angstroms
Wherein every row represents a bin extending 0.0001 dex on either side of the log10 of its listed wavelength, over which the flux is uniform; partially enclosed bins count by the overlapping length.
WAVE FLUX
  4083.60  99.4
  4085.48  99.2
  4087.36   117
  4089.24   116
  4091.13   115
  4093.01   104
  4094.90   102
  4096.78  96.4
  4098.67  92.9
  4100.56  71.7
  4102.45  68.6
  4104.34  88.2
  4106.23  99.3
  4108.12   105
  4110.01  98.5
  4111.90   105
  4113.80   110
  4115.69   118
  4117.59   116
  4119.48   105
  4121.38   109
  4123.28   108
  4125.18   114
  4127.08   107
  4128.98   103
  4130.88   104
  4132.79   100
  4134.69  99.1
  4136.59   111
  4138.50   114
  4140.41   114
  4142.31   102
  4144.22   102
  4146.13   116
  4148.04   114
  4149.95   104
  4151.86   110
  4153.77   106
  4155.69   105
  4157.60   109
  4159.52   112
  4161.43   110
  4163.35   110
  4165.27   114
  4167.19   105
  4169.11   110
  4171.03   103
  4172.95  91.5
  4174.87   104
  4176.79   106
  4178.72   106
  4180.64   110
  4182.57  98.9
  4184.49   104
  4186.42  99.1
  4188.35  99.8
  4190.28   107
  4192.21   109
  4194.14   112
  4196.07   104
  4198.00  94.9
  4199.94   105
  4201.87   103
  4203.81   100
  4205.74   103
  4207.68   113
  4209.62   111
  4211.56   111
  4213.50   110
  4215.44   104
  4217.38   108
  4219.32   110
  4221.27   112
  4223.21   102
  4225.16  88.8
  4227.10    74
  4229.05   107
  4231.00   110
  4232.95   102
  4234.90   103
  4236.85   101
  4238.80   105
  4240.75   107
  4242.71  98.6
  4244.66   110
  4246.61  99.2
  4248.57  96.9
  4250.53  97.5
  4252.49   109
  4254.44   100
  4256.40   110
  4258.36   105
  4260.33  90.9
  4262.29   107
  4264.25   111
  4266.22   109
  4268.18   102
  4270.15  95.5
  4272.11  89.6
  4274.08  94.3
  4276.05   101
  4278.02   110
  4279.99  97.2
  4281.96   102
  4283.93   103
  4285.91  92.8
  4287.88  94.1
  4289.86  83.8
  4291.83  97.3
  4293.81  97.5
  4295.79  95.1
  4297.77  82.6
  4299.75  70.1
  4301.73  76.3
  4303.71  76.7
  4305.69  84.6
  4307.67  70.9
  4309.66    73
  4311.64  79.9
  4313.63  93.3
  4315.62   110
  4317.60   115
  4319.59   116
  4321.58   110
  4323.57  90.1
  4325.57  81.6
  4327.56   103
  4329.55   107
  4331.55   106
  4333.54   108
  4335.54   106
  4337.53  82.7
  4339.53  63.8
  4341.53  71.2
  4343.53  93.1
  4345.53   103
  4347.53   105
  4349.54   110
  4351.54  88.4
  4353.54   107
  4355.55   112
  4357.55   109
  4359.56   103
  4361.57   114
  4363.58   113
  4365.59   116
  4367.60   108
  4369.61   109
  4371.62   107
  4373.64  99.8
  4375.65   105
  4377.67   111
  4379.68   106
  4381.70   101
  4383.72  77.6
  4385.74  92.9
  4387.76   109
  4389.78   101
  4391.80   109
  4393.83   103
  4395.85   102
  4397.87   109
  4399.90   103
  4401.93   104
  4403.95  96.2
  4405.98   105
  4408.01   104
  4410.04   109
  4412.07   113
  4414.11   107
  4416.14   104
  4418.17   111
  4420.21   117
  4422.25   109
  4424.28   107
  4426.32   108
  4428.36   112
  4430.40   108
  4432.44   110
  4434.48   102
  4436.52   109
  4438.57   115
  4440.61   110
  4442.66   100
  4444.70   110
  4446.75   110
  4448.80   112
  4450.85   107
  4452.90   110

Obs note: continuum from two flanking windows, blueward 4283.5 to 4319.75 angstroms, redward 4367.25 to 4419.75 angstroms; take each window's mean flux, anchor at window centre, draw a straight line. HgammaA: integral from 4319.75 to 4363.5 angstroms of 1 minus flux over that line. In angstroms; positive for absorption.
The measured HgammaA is -1.6 angstroms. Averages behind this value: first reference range 89.3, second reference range 104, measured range 99.4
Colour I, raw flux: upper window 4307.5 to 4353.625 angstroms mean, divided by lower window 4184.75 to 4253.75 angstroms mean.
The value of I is 0.92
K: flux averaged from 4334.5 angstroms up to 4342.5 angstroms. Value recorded 81.1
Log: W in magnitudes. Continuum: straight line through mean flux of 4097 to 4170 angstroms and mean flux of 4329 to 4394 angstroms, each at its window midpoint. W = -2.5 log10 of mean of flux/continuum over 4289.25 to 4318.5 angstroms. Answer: 0.18 mag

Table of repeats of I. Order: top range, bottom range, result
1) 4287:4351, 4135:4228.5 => 0.87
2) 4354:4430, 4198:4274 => 1.03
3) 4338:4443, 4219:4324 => 1.07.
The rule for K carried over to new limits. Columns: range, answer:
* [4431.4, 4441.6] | 109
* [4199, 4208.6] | 105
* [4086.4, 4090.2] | 116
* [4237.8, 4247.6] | 104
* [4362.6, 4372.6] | 111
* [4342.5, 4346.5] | 97.8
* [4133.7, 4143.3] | 108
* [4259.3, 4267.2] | 104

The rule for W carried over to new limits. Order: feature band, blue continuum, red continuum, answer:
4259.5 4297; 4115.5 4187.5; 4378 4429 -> 0.079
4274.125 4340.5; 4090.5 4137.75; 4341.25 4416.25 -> 0.111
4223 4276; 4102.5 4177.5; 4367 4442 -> 0.054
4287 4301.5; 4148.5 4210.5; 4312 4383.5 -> 0.173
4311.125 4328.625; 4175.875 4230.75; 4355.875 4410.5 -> 0.043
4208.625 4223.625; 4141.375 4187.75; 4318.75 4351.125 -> -0.054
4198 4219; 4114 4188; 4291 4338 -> -0.043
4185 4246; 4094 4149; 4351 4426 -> 0.001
